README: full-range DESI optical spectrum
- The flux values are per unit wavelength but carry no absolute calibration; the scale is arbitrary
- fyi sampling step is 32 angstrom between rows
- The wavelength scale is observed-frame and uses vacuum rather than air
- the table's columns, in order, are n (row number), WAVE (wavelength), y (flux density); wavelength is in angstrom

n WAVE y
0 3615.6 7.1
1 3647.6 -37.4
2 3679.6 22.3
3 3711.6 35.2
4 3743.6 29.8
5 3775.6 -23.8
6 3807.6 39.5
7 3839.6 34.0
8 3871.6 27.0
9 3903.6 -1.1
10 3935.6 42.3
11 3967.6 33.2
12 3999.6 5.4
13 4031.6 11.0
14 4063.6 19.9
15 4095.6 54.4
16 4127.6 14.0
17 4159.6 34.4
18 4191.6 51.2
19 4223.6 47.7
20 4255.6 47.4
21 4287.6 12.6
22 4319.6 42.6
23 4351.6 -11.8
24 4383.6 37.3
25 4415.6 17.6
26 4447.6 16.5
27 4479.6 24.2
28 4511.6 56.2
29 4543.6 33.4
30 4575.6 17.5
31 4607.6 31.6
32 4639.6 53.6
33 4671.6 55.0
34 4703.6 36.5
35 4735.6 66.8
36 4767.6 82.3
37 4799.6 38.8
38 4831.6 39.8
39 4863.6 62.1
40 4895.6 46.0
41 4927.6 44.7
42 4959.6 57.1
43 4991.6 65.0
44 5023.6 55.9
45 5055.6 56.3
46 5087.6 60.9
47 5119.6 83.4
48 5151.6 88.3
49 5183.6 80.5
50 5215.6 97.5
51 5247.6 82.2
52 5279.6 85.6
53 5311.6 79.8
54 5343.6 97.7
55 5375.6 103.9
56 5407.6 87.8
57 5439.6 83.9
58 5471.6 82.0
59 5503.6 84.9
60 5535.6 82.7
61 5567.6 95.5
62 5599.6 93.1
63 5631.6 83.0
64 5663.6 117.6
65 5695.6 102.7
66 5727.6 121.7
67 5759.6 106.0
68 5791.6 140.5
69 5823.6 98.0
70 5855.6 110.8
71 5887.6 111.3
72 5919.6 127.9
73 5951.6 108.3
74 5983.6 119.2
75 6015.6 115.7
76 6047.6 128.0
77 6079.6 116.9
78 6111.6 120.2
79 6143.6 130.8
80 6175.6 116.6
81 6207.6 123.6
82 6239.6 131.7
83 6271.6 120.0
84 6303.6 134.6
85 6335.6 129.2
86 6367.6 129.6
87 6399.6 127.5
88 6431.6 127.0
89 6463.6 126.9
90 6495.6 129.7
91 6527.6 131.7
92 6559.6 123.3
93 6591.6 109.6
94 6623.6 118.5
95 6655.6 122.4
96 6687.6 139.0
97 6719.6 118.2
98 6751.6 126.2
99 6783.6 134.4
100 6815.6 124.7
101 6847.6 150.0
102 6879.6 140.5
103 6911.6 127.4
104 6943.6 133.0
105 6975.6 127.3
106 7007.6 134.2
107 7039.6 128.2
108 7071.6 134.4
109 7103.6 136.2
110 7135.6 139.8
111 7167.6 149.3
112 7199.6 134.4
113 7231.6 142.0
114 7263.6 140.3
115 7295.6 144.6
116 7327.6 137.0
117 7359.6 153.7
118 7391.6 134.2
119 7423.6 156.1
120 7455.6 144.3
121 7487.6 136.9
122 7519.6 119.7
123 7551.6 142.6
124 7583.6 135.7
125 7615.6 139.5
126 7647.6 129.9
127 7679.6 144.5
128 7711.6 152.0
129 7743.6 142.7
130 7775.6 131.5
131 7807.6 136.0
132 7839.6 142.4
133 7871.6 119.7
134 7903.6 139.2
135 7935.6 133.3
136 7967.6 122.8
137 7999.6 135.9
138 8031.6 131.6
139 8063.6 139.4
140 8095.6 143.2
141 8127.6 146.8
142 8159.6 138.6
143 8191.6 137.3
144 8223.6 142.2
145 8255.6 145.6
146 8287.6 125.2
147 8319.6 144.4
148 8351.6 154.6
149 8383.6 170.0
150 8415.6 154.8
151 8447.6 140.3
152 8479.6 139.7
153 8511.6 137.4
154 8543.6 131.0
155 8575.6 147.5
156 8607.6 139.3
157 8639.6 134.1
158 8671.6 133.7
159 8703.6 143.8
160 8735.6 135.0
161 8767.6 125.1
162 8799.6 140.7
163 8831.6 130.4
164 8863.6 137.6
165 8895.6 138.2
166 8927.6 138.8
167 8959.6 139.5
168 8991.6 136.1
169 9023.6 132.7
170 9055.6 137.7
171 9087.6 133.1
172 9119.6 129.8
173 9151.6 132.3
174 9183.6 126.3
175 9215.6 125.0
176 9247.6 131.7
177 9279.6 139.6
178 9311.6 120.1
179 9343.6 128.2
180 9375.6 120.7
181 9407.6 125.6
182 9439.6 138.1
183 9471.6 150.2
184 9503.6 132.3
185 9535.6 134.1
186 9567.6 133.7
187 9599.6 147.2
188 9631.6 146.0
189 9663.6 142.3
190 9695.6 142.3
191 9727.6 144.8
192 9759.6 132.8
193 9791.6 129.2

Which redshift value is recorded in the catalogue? 0.277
